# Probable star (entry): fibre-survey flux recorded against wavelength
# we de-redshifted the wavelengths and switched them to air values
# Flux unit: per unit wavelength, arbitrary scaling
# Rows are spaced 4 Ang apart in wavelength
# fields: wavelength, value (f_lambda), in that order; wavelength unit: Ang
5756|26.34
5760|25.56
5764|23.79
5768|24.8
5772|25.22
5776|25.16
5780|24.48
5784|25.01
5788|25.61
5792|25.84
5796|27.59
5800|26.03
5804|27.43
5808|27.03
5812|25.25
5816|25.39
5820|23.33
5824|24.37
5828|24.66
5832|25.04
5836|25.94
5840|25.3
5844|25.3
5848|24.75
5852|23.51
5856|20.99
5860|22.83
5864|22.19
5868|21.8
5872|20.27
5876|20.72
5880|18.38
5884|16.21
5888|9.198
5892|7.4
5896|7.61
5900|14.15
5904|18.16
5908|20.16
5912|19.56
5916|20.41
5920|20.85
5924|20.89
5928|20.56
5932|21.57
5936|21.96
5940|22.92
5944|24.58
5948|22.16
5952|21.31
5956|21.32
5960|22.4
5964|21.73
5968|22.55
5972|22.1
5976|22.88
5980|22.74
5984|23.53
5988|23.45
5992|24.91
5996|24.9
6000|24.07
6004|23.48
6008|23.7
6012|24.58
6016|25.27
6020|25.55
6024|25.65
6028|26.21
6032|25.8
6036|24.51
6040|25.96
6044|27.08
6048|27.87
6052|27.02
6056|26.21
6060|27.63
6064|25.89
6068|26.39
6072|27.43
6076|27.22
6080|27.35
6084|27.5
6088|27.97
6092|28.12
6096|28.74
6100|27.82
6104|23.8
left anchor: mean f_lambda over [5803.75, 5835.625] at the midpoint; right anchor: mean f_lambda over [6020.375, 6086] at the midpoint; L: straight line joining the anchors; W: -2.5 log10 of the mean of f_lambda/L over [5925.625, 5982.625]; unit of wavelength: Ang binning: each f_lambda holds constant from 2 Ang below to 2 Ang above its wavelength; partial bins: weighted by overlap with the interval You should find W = 0.17 mag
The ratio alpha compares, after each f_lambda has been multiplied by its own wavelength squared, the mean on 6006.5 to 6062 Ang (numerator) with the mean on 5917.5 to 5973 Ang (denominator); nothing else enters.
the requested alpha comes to 1.22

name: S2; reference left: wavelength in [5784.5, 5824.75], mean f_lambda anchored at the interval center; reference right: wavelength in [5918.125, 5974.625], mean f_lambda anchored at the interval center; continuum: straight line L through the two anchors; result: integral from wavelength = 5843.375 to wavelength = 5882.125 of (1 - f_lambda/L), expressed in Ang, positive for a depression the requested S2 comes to 3.67 Ang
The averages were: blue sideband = 25.8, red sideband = 21.9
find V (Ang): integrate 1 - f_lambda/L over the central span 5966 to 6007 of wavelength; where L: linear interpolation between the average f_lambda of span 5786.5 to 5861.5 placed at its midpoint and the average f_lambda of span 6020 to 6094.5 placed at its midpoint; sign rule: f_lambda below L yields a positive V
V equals 4.34 Ang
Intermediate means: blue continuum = 25.1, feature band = 23.5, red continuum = 26.7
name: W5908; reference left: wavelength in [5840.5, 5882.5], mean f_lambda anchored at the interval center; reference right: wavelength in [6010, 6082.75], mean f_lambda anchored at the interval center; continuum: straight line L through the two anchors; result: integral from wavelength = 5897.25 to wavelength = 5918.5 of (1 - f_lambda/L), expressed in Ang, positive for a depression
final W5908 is 4.6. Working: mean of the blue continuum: 22.1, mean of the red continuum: 26.3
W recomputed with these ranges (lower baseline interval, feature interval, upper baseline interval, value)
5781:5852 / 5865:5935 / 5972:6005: 0.36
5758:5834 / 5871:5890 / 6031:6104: 0.47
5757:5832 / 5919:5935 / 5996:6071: 0.21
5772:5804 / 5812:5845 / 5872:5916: -0.14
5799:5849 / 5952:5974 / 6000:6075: 0.17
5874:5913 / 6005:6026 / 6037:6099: -0.06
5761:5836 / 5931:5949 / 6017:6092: 0.15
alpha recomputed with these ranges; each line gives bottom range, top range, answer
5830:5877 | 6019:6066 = 1.20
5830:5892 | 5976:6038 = 1.22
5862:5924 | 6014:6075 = 1.60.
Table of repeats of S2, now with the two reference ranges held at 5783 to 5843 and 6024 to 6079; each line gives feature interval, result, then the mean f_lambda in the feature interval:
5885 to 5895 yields 6.5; 9.02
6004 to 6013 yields 0.8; 23.9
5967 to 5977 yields 1.4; 22.5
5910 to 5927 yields 3.6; 20.4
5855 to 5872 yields 2.6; 21.8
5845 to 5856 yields 0.9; 23.7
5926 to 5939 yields 2.3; 21.5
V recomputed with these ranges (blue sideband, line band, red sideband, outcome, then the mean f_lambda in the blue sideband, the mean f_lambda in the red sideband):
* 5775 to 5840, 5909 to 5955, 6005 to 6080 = 7.7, 25.5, 26.1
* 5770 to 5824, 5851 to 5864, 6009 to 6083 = 1.7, 25.6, 26.3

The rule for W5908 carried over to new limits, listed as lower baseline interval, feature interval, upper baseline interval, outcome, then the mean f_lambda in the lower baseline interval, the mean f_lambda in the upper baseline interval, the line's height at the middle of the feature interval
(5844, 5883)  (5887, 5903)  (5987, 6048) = 8.8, 21.8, 25.1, 22.4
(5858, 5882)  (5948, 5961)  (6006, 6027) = 0.9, 21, 25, 23.3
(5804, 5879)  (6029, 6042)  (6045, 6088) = 0.6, 23.8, 27.1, 26.6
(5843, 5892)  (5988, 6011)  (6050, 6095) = 0.4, 19.9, 27.2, 24.6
